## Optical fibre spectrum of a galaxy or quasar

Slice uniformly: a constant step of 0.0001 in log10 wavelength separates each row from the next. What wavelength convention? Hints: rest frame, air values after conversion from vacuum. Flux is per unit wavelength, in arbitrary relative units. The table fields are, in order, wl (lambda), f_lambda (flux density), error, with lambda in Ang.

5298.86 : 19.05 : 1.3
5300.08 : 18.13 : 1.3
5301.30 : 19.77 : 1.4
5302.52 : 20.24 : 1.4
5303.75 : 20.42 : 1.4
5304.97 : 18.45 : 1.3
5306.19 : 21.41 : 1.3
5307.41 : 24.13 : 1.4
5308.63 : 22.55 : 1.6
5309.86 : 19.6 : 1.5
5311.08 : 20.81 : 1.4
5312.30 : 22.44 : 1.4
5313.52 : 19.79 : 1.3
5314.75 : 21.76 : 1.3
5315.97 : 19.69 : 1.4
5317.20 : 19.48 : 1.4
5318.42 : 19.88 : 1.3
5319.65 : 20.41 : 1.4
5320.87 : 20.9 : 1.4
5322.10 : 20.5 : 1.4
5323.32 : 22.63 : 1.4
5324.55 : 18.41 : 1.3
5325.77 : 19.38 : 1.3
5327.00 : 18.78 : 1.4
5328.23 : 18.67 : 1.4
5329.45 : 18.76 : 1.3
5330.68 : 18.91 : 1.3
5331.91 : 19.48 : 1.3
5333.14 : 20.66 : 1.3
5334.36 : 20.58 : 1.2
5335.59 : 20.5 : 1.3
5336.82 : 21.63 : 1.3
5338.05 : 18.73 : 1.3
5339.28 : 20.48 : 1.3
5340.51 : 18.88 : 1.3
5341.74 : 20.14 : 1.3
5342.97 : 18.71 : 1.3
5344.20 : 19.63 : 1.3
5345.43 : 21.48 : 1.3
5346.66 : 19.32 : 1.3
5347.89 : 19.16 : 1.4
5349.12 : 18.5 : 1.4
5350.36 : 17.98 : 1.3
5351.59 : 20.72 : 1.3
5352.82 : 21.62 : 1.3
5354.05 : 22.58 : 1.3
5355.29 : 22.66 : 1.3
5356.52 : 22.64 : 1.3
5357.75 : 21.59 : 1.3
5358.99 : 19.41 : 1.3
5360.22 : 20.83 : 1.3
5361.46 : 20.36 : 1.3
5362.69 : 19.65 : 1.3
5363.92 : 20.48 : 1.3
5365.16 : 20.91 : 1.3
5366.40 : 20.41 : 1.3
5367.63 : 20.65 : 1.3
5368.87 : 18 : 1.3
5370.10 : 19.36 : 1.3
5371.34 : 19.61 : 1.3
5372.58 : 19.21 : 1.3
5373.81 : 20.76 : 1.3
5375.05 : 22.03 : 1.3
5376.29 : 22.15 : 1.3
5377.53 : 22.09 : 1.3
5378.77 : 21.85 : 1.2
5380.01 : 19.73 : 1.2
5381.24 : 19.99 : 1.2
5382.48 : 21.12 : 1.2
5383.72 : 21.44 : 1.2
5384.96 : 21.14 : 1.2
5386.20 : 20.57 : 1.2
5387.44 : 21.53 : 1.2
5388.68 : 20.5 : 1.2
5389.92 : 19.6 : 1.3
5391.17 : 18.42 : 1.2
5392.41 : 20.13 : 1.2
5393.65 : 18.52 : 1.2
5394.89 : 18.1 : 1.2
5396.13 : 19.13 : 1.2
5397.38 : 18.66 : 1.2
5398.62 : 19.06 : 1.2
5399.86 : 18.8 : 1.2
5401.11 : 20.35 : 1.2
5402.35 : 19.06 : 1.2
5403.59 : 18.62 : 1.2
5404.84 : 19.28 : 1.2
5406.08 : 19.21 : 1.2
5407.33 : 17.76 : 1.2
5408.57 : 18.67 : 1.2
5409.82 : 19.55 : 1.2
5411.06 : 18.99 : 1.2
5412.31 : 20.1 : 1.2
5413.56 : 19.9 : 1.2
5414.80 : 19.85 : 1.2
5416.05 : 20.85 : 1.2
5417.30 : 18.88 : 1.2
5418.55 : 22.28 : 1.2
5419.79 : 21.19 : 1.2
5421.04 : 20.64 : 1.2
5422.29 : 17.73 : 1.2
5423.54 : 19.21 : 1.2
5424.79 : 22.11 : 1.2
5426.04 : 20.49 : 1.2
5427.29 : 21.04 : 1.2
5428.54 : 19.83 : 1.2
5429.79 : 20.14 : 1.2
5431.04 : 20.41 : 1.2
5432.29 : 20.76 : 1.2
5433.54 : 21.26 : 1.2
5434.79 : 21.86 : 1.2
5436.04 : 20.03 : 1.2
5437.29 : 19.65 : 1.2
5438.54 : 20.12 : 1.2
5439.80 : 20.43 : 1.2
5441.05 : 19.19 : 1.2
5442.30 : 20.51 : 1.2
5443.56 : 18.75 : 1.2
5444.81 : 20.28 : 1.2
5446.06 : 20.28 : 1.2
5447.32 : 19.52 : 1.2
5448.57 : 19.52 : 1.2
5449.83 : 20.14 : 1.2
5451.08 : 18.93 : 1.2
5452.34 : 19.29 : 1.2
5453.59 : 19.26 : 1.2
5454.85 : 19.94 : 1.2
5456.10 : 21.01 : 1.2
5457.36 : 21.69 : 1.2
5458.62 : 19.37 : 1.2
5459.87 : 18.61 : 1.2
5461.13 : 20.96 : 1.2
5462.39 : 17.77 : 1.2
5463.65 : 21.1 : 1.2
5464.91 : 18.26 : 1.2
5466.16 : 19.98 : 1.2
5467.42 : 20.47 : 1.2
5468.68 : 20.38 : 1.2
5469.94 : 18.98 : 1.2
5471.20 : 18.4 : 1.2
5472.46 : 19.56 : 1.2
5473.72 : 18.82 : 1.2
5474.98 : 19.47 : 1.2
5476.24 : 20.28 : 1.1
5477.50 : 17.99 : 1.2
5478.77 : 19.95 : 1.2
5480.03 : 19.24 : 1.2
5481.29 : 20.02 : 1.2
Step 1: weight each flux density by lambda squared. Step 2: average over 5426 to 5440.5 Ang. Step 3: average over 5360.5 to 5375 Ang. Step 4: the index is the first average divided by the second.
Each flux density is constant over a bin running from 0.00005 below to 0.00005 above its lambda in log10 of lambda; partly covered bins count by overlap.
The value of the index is 1.0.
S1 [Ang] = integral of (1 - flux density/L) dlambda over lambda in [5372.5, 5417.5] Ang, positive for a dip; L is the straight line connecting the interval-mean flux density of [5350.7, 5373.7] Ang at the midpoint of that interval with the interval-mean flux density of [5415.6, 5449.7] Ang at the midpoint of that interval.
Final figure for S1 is 1.2 Ang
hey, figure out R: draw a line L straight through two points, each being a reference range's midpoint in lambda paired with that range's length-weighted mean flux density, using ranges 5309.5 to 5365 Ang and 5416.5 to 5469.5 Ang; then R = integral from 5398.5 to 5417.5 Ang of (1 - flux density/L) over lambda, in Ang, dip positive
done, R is 0.8 Ang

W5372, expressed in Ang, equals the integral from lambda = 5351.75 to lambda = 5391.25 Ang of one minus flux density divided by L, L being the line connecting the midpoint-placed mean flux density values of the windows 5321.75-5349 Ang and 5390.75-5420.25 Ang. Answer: -2.36 Ang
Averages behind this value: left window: 19.8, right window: 19.4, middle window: 20.7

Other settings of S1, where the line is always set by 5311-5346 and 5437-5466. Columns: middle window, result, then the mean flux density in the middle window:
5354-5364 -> -0.5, 21.1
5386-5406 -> 0.5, 19.4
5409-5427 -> -0.3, 20.1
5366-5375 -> 0.1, 19.9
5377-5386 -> -0.5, 21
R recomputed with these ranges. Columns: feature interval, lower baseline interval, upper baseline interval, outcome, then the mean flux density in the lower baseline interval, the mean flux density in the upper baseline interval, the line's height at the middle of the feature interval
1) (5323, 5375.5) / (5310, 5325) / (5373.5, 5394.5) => 1.29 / 20.6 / 20.6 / 20.6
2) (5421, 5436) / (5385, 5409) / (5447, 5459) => -0.61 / 19.3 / 19.9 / 19.6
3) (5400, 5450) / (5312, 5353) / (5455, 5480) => -0.58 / 19.9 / 19.6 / 19.7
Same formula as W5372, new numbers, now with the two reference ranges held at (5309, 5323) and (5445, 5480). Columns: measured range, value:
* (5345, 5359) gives -0.24 Ang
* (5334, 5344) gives 0.24 Ang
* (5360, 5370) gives 0.08 Ang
